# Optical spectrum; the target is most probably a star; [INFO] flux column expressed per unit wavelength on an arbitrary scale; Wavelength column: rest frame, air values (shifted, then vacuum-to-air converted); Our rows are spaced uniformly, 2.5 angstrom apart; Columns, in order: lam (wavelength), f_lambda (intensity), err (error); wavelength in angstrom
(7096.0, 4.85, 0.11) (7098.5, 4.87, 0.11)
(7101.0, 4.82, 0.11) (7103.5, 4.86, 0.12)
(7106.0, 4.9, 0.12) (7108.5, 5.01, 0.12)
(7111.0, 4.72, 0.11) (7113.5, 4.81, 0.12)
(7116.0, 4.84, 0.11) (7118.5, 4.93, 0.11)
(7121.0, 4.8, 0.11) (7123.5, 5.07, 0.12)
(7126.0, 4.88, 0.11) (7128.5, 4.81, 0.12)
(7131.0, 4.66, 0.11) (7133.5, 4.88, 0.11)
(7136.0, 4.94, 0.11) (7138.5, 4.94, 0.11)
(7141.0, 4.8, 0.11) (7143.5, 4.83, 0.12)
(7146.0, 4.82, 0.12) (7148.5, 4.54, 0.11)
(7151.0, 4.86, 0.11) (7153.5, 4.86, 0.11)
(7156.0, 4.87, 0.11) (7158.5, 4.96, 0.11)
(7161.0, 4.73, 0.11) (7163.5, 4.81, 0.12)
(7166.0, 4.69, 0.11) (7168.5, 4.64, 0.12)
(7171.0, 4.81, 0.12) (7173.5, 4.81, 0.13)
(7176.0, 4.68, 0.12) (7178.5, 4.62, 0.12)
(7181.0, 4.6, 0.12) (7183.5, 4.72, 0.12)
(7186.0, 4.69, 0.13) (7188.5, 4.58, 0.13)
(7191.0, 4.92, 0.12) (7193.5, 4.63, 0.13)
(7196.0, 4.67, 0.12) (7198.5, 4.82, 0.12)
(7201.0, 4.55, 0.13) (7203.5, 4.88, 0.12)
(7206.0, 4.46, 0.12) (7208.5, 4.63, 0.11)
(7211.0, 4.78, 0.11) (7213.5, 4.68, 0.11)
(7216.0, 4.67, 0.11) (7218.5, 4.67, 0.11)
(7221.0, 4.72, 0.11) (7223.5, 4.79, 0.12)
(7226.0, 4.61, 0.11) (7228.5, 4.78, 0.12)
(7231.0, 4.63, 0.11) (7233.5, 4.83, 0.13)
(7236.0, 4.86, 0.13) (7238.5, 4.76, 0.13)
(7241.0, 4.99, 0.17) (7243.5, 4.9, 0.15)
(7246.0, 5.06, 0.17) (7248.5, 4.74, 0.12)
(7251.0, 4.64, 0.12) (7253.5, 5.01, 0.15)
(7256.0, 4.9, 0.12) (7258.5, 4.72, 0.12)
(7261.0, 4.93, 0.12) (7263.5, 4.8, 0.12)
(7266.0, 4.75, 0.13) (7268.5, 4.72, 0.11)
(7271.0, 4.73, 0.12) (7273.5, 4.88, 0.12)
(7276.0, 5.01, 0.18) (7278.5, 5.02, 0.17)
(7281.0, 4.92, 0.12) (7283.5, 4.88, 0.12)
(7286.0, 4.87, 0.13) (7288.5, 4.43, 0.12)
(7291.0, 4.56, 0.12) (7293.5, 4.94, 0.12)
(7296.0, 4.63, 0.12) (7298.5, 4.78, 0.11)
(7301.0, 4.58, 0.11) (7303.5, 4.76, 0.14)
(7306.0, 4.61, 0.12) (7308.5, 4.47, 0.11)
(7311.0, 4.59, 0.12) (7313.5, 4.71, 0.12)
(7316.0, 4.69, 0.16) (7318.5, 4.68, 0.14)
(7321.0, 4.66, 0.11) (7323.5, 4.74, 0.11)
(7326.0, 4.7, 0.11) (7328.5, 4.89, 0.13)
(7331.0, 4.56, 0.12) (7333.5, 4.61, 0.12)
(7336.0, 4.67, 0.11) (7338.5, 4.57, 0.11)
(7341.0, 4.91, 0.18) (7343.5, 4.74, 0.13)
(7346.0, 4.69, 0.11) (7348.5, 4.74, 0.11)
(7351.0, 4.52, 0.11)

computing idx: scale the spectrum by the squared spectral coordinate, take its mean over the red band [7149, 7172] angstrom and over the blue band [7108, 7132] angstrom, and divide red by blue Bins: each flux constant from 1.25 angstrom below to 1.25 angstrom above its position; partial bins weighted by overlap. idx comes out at 1.0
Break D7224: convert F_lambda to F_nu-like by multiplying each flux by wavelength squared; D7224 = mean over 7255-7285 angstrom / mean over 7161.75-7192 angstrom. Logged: 1.06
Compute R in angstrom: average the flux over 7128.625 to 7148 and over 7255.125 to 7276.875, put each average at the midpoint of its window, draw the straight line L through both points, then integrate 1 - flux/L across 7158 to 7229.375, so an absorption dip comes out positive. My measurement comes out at 1.7 angstrom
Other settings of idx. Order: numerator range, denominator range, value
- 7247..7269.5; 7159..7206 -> 1.04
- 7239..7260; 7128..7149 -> 1.04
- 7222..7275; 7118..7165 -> 1.02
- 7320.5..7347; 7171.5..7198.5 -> 1.04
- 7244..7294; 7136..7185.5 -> 1.04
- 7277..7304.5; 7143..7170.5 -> 1.03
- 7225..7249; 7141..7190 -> 1.04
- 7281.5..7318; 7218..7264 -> 0.99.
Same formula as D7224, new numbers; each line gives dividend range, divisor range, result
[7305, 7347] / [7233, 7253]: 0.99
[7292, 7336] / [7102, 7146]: 1.01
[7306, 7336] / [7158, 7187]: 1.03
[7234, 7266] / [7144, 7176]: 1.04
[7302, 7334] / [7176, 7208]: 1.03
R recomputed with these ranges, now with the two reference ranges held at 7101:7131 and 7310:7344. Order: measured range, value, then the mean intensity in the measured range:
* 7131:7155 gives 0.1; 4.82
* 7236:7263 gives -0.6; 4.86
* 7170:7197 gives 0.6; 4.7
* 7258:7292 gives -0.5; 4.8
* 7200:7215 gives 0.4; 4.67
